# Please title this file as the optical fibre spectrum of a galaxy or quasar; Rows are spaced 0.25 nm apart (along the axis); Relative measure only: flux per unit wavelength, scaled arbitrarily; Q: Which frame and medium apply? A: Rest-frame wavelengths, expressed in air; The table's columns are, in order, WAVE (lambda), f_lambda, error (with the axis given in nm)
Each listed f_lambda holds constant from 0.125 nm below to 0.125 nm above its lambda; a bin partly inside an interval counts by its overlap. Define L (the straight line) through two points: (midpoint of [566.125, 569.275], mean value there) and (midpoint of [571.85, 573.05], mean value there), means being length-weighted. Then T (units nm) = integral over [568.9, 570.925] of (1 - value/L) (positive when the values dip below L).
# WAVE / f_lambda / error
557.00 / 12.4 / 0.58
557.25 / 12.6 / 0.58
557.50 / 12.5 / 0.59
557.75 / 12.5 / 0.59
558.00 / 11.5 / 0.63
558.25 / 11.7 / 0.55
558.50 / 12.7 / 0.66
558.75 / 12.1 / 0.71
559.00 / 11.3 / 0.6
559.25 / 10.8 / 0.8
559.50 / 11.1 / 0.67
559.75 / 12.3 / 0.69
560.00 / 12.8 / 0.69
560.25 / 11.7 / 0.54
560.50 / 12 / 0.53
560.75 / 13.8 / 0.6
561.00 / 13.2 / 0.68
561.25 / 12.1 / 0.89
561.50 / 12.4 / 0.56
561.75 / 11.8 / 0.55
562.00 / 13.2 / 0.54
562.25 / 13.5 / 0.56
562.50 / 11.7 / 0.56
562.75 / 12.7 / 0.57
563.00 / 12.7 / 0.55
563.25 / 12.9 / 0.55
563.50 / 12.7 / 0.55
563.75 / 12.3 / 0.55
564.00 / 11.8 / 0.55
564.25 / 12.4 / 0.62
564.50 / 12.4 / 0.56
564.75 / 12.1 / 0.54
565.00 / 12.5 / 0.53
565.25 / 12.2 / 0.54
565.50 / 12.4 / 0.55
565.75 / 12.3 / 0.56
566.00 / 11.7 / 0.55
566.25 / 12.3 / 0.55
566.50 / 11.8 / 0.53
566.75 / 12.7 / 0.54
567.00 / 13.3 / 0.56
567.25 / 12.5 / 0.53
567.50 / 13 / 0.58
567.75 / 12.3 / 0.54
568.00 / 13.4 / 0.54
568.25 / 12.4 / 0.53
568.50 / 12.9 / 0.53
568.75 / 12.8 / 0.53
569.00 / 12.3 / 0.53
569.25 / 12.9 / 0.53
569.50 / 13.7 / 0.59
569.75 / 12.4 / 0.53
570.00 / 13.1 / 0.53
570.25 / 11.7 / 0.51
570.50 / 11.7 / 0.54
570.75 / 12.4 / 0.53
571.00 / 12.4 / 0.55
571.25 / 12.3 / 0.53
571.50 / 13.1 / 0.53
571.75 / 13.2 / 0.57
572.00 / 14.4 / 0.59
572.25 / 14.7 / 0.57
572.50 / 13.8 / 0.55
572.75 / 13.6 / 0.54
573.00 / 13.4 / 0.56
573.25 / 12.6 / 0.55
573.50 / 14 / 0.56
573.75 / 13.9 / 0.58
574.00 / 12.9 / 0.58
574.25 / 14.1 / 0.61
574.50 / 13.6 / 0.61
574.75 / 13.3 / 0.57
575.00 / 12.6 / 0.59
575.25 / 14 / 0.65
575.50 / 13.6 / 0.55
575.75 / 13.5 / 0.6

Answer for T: 0.11 nm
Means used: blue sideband 12.7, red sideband 14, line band 12.5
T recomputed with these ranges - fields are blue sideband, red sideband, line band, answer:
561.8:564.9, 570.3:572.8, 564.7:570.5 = 0.13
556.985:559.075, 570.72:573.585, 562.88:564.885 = 0.04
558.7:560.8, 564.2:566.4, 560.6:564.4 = -0.17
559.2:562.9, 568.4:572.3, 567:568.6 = -0.01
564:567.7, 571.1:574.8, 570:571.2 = 0.09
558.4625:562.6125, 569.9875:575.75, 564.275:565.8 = 0.04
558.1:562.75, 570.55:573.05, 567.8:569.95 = 0.03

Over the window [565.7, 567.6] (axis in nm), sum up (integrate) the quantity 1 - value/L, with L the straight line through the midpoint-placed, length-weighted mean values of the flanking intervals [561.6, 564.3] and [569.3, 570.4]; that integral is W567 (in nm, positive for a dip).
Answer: 0.026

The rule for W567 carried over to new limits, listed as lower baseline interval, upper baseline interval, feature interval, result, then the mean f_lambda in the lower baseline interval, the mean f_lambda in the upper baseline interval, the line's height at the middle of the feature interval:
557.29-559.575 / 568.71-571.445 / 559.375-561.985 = -0.083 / 11.8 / 12.5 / 12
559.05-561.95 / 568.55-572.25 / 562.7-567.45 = 0.024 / 12.2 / 12.8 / 12.5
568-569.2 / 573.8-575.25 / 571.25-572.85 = -0.071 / 12.7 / 13.4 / 13.1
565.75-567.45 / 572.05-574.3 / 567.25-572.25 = 0.081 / 12.4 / 13.7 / 13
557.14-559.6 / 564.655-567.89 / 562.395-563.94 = -0.036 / 11.9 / 12.4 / 12.2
